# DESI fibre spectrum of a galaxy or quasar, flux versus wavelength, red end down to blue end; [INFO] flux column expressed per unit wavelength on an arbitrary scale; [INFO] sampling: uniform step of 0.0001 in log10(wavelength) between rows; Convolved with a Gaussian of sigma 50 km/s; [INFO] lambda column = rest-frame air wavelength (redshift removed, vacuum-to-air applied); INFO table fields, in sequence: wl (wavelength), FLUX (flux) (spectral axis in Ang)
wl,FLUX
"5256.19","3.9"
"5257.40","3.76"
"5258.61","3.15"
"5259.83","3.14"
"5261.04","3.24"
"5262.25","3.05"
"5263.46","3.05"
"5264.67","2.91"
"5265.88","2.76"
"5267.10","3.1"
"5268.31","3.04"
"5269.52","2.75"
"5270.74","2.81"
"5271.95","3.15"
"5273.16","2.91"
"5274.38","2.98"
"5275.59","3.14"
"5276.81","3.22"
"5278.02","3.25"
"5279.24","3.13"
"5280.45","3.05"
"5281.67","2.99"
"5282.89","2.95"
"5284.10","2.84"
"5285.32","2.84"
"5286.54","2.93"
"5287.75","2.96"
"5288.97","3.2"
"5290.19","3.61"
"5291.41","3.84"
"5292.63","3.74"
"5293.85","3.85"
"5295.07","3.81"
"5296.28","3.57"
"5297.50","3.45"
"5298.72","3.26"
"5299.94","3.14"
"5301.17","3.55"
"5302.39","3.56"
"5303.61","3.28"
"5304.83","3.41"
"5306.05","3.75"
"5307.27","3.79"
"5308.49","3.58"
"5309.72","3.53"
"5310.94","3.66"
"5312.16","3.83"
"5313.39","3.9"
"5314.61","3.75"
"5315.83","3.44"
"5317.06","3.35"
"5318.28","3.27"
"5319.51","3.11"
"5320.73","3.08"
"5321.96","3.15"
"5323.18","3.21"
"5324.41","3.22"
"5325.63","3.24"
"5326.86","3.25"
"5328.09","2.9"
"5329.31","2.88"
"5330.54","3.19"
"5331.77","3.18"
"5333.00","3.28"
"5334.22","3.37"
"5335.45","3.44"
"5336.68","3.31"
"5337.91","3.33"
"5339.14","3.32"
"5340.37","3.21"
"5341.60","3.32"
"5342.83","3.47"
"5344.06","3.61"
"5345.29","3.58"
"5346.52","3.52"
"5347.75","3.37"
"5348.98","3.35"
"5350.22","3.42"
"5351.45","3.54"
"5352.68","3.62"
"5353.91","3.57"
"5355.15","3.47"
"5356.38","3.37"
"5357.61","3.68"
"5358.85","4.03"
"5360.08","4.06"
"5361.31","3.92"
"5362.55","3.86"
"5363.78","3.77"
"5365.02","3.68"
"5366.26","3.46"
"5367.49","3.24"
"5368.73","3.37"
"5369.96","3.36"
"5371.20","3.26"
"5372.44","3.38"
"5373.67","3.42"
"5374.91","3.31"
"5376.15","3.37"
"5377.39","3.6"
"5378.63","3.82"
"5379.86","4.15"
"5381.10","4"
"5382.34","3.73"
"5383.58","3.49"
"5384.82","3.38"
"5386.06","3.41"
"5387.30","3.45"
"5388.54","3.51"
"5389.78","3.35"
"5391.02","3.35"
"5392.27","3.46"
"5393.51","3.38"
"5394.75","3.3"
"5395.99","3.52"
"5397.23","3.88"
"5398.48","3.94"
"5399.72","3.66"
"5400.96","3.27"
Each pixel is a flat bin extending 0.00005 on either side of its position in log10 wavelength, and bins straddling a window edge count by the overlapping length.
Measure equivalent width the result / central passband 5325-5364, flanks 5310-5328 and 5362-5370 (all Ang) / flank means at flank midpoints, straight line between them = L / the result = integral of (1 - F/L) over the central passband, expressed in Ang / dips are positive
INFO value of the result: 0.3 Ang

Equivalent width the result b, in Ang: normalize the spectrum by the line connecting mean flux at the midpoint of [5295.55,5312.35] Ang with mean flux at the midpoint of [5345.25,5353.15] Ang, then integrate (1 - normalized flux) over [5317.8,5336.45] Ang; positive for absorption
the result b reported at 1.66 Ang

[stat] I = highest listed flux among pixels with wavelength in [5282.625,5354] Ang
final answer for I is 3.9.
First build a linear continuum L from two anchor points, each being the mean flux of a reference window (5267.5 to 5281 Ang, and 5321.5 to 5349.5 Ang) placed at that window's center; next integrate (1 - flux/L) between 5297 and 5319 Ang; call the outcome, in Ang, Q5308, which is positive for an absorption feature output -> -2.39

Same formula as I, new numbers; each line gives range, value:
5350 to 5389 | 4.15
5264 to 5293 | 3.84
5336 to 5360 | 4.03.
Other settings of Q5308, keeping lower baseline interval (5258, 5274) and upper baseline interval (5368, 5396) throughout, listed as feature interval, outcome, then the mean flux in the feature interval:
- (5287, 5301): -1.6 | 3.49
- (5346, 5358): -0.4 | 3.49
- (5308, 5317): -1.3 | 3.65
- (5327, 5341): 0.3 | 3.22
